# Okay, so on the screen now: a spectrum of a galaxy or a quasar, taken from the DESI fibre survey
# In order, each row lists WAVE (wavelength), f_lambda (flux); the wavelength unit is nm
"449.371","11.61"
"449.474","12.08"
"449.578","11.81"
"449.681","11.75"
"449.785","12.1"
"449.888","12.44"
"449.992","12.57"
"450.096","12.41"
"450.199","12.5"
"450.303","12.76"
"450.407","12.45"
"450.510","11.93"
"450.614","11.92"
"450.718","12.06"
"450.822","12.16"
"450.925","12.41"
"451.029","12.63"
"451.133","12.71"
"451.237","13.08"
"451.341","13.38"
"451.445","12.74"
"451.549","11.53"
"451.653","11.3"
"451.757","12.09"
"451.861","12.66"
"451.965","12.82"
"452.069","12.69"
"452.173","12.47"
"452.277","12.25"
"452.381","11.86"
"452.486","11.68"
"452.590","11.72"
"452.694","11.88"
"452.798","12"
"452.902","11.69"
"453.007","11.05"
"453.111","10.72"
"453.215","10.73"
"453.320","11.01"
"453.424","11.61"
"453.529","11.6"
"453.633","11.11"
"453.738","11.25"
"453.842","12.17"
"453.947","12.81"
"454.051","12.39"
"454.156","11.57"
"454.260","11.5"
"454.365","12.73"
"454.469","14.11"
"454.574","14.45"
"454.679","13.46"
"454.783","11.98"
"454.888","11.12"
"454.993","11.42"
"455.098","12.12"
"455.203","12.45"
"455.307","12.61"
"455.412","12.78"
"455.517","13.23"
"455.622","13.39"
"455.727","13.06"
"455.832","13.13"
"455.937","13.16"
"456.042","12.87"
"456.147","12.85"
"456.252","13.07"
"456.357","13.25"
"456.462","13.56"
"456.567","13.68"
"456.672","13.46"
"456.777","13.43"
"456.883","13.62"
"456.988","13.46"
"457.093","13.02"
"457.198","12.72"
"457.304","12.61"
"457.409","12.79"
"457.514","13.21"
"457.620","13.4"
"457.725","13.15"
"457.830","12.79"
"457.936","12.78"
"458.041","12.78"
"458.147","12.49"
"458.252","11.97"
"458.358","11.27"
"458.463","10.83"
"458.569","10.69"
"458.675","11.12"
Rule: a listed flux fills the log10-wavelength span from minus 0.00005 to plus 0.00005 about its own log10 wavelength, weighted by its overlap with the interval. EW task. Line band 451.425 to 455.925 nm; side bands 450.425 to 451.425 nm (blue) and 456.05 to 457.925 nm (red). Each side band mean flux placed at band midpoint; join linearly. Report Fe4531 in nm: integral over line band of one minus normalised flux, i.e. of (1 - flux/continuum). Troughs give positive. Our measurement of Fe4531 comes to 0.22 nm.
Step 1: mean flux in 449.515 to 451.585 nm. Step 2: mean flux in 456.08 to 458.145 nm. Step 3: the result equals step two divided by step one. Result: 1.1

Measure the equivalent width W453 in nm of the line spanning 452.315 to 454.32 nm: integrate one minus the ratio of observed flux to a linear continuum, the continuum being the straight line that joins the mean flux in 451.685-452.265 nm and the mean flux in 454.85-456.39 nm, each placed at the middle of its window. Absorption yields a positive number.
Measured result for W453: 0.15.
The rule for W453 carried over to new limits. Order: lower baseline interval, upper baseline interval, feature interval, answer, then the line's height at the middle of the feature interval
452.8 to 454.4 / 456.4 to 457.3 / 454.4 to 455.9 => -0.048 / 12.4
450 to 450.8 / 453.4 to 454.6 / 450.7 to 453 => 0.006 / 12.3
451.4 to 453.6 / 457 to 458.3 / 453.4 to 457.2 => -0.106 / 12.4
